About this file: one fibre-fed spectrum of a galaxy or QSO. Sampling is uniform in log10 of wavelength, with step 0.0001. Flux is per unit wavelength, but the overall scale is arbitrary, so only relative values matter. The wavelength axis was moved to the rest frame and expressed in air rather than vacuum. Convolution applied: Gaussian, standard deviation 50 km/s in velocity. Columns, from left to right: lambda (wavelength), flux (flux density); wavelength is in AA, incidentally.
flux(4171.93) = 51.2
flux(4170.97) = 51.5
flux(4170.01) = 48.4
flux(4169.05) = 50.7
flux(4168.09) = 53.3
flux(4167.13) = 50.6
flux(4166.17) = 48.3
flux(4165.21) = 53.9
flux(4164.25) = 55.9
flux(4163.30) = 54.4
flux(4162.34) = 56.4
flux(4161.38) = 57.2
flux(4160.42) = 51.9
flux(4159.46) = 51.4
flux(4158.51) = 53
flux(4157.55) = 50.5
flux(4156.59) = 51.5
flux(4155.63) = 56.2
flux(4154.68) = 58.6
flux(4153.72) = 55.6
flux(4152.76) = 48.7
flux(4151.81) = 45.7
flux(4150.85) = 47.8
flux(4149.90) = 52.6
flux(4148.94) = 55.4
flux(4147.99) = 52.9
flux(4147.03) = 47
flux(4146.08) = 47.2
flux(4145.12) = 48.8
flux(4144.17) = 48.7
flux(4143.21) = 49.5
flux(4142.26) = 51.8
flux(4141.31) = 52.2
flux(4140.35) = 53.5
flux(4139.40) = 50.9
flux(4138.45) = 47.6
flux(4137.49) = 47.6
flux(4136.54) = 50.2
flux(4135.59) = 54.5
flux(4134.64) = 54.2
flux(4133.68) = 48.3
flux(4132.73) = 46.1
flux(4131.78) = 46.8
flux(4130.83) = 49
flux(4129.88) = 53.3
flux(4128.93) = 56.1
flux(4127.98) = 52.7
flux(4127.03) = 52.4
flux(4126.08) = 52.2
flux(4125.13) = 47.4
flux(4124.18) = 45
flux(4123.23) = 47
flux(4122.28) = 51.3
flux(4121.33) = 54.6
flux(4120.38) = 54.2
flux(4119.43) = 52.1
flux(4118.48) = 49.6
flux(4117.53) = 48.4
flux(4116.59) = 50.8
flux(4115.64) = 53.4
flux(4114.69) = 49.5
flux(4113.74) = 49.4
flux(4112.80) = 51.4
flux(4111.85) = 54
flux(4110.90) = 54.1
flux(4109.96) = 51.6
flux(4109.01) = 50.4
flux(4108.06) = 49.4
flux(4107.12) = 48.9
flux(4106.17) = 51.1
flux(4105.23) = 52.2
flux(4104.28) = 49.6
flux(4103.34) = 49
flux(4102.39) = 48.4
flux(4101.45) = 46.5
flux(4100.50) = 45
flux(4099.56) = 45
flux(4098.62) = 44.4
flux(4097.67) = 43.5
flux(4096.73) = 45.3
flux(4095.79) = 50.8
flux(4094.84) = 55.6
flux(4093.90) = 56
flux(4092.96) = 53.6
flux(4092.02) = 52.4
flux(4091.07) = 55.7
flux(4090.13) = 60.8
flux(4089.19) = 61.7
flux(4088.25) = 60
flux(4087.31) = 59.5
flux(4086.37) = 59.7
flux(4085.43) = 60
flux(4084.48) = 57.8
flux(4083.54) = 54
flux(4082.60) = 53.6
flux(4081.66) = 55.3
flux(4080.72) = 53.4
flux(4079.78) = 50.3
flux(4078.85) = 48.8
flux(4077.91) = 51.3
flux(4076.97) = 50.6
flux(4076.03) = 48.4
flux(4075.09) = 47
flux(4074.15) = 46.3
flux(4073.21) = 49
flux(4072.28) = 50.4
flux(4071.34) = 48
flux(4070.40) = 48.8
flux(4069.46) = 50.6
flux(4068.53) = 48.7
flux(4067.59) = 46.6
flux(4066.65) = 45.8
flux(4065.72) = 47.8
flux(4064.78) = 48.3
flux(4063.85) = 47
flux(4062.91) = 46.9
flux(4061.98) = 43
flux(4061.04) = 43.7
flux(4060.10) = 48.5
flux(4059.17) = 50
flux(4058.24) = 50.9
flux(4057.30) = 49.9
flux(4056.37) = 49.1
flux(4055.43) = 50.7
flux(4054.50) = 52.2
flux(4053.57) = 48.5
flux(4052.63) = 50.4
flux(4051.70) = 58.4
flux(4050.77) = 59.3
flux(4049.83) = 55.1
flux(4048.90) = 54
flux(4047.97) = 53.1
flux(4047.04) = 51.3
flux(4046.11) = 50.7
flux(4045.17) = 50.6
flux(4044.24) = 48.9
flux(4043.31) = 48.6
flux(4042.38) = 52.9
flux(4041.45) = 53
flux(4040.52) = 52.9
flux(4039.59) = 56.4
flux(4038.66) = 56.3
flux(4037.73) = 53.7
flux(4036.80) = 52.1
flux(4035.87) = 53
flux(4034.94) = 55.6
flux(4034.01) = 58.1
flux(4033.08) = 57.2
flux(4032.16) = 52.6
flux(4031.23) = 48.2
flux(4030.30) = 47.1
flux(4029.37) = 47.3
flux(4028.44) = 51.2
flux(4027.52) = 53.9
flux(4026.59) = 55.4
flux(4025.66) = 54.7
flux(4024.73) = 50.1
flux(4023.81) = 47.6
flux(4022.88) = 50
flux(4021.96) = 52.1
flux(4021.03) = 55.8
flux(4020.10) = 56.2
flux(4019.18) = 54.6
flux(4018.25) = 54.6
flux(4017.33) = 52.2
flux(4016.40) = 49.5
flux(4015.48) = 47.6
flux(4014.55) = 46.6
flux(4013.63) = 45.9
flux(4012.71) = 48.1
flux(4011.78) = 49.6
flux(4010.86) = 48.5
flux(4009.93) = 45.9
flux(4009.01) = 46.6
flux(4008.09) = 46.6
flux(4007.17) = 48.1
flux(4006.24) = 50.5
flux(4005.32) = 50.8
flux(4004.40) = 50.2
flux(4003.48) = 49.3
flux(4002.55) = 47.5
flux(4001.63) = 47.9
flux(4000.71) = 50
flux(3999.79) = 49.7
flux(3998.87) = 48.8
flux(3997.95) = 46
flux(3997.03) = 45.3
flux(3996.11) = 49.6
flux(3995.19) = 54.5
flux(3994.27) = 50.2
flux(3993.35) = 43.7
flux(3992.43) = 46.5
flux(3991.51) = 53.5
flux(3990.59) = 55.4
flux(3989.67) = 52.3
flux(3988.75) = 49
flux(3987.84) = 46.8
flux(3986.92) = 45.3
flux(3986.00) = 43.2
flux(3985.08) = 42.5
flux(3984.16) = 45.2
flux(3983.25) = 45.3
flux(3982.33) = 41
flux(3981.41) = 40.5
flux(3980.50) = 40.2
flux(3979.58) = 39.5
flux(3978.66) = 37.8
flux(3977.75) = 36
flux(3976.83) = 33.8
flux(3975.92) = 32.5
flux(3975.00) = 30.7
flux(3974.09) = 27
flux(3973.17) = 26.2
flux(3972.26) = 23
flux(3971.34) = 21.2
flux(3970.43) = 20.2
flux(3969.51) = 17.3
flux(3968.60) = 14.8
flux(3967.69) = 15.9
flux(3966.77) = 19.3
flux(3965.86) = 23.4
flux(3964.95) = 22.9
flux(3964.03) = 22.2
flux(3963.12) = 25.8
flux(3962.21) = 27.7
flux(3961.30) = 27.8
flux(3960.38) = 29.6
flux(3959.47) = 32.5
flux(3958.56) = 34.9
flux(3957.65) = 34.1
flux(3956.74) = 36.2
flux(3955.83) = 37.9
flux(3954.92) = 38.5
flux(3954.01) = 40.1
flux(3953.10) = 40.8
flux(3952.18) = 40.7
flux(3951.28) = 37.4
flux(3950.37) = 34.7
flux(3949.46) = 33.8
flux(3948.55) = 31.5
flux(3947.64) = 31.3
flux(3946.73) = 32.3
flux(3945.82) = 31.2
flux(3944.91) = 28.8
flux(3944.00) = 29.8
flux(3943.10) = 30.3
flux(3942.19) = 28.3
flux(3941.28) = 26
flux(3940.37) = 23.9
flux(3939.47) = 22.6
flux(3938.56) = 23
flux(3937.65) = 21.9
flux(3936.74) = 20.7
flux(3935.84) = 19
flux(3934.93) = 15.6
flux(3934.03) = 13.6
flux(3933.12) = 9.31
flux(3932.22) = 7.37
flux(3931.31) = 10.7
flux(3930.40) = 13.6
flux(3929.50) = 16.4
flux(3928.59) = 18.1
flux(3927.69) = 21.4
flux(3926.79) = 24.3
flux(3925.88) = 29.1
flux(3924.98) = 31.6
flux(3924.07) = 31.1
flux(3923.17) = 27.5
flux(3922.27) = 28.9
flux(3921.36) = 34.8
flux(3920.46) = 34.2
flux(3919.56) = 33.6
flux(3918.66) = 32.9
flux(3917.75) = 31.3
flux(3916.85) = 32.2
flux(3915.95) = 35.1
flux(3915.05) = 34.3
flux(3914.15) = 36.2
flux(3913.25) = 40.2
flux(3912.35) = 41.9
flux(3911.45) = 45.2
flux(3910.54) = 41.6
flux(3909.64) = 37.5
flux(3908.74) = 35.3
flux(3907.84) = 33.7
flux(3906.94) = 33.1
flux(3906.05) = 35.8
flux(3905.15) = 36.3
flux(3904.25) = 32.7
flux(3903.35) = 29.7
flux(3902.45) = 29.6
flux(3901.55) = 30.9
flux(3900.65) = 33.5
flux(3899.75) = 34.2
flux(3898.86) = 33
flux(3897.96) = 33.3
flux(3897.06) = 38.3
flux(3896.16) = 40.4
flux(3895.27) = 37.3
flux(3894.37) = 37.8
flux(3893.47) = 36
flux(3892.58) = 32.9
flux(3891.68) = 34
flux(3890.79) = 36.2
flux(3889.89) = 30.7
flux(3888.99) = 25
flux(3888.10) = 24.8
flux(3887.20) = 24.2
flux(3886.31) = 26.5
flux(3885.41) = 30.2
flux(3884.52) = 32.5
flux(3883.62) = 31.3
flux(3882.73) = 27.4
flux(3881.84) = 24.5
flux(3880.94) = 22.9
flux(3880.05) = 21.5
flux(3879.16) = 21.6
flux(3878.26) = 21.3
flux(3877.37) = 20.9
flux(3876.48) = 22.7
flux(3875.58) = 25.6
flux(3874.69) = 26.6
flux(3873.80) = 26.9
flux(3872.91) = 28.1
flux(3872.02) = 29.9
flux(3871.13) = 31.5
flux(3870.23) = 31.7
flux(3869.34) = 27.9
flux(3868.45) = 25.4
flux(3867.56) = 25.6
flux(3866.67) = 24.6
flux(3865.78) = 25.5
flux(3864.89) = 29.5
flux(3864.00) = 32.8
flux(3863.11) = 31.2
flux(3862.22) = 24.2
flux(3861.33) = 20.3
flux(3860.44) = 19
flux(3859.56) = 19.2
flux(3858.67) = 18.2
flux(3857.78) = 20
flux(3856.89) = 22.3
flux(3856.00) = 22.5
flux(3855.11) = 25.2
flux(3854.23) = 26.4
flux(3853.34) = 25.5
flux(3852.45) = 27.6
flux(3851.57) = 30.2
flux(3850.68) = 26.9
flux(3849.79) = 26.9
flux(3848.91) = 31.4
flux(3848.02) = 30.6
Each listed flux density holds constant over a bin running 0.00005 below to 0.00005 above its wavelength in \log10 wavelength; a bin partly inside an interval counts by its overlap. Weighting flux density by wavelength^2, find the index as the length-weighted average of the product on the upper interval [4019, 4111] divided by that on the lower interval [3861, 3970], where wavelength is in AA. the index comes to 1.92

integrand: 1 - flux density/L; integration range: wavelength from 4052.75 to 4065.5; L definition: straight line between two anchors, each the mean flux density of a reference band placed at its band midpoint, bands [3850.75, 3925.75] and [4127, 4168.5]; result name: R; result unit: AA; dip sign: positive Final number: -1.2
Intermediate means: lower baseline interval 29.9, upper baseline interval 51.6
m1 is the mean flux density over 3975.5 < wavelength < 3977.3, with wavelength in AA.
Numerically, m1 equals 33.2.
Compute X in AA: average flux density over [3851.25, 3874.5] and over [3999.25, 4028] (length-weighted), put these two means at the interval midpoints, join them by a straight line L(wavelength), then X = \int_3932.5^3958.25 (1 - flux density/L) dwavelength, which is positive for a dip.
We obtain 6.9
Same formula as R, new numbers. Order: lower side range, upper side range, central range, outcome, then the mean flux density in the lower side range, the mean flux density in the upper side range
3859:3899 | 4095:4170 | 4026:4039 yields -3.45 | 28.2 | 50.7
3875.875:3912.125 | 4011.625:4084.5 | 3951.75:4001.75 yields 6.09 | 31.5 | 51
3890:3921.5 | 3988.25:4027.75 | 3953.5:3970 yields 5.84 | 35.2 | 50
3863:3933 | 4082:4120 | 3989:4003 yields -3.07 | 29.7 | 52.1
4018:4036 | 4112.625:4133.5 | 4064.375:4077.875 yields 0.87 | 52.7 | 50.5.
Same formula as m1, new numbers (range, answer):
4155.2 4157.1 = 53.6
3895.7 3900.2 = 35.9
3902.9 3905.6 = 32.9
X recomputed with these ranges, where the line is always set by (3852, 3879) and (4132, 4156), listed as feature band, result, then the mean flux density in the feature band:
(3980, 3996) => -4.52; 46.8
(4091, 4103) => -0.70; 49.2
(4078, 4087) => -1.90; 54.7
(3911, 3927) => -1.93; 33.7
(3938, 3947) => 1.36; 27.5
